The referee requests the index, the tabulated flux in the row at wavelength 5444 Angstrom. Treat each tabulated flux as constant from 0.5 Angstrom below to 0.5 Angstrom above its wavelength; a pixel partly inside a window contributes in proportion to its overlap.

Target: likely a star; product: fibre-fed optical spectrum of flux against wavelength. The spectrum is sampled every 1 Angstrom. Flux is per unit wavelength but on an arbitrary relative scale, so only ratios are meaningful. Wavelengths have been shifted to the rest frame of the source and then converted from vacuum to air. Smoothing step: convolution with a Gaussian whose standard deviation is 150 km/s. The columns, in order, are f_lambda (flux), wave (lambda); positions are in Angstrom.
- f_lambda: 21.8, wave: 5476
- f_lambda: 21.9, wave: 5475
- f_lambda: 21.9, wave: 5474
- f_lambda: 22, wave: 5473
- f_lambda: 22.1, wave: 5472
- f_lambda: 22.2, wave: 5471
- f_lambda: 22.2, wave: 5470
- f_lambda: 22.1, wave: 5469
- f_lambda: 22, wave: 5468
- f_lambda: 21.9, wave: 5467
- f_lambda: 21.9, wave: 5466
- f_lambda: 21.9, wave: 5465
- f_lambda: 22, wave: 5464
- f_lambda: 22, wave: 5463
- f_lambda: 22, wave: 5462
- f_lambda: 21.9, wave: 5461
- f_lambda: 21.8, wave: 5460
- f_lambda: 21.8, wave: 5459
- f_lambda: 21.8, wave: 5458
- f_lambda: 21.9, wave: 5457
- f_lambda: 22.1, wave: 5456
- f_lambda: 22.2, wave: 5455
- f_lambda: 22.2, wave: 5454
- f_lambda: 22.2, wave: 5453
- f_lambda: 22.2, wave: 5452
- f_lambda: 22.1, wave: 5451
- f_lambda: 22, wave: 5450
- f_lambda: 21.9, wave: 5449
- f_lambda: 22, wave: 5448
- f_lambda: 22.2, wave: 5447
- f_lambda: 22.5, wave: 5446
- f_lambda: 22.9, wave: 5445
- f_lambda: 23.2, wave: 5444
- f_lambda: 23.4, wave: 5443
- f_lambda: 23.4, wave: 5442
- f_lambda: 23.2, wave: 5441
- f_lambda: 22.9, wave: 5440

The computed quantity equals 23.2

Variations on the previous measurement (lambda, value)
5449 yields 21.9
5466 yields 21.9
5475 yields 21.9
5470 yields 22.2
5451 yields 22.1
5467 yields 21.9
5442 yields 23.4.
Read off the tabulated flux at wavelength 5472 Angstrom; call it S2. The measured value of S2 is 22.1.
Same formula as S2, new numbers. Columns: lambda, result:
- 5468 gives 22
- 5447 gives 22.2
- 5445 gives 22.9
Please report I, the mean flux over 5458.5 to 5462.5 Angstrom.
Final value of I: 21.9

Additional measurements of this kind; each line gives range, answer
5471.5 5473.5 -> 22.1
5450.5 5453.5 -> 22.2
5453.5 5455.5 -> 22.2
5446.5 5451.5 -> 22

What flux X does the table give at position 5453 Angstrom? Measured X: 22.2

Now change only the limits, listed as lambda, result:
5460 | 21.8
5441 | 23.2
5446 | 22.5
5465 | 21.9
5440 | 22.9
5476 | 21.8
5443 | 23.4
